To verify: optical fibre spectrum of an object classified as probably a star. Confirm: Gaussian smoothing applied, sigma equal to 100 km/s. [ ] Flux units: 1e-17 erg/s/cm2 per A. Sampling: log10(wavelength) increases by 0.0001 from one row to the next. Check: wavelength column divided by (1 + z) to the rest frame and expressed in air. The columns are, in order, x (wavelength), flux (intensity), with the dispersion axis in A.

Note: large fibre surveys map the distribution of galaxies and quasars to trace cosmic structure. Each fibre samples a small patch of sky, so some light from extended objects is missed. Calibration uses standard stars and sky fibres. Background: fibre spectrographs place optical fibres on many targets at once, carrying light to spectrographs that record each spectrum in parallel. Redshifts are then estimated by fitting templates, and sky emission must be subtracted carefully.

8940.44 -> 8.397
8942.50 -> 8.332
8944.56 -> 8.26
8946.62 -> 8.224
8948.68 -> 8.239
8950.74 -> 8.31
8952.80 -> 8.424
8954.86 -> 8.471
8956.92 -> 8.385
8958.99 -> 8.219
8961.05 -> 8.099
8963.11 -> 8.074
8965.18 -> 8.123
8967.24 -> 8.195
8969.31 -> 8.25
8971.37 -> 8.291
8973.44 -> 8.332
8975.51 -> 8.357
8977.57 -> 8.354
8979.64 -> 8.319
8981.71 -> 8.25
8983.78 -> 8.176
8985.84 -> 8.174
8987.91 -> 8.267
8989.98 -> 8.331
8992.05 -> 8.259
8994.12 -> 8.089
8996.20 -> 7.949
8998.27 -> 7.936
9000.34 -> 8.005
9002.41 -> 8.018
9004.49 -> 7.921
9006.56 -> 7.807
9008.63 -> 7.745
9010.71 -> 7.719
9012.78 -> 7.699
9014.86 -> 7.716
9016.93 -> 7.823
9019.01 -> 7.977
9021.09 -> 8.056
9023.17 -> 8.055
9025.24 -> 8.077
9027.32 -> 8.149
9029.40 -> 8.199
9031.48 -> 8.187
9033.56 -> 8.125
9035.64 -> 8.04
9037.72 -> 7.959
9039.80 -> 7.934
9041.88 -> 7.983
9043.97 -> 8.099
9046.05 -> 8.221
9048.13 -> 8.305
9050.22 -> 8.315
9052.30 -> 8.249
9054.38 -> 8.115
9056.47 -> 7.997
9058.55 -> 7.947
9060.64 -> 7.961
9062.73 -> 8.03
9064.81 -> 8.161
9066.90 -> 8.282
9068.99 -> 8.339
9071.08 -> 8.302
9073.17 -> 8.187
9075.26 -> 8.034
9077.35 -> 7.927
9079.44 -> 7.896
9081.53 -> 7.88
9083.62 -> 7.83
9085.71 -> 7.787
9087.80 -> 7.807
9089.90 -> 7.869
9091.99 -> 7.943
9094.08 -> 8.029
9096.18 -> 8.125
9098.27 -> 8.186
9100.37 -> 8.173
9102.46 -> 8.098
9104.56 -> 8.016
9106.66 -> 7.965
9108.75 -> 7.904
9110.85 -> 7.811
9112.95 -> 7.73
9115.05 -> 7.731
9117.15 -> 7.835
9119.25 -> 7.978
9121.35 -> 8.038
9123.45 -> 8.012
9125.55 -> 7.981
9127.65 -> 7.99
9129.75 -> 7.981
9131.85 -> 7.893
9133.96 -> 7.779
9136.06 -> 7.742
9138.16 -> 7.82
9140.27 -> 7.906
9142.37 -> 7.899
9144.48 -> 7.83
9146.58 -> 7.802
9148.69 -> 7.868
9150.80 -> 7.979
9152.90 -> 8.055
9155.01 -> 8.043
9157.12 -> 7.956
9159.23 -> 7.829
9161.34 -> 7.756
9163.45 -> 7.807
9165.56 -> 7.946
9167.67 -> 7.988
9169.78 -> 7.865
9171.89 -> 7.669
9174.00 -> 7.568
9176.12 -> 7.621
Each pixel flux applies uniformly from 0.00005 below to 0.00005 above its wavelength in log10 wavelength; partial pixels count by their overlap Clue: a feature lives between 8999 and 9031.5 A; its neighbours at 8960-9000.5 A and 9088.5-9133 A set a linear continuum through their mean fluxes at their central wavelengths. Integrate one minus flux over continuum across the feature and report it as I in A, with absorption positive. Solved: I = 0.77 A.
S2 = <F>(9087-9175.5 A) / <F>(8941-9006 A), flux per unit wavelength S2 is 0.96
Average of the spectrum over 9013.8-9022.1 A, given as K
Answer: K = 7.89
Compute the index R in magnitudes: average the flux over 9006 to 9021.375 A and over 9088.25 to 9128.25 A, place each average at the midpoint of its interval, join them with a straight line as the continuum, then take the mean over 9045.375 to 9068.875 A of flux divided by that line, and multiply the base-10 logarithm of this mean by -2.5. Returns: -0.04 mag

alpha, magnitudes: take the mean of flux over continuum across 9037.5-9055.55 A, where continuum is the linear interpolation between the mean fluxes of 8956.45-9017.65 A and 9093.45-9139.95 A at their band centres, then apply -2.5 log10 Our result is -0.02 mag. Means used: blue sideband 8.09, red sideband 7.94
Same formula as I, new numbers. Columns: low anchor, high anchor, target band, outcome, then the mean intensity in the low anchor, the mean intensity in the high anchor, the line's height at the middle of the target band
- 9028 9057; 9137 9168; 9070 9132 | 0.3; 8.13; 7.9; 8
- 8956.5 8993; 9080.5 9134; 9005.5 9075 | 0.3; 8.25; 7.94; 8.09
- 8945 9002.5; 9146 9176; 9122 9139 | 0.0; 8.22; 7.86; 7.92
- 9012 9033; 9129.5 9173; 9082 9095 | 0.1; 8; 7.88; 7.94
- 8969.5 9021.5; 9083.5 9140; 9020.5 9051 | -0.4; 8.07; 7.93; 8.02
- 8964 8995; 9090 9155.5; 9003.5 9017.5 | 0.7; 8.25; 7.94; 8.18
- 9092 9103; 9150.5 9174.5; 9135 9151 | 0.2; 8.11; 7.88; 7.95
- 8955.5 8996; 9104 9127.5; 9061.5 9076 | -0.3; 8.23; 7.91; 8.02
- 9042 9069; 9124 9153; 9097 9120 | 0.1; 8.14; 7.89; 7.98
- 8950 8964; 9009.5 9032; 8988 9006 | 0.0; 8.29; 7.96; 8.08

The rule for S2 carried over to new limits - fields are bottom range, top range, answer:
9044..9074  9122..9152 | 0.97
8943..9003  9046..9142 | 0.97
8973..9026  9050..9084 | 1.00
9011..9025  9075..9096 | 1.00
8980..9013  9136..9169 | 0.98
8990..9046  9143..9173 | 0.99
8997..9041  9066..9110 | 1.01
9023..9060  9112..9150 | 0.97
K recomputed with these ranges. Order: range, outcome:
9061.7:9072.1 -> 8.22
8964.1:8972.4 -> 8.21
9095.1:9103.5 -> 8.14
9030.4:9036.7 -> 8.12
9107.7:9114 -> 7.82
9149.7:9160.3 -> 7.97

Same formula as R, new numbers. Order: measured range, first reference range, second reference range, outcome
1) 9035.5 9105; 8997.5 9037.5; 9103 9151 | -0.02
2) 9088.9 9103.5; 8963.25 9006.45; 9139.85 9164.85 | -0.01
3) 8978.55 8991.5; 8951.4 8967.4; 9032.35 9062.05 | -0.01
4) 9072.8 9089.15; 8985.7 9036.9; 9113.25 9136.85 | 0.01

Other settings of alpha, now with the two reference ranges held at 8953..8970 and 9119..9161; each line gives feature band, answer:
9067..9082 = -0.01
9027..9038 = 0.00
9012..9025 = 0.03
